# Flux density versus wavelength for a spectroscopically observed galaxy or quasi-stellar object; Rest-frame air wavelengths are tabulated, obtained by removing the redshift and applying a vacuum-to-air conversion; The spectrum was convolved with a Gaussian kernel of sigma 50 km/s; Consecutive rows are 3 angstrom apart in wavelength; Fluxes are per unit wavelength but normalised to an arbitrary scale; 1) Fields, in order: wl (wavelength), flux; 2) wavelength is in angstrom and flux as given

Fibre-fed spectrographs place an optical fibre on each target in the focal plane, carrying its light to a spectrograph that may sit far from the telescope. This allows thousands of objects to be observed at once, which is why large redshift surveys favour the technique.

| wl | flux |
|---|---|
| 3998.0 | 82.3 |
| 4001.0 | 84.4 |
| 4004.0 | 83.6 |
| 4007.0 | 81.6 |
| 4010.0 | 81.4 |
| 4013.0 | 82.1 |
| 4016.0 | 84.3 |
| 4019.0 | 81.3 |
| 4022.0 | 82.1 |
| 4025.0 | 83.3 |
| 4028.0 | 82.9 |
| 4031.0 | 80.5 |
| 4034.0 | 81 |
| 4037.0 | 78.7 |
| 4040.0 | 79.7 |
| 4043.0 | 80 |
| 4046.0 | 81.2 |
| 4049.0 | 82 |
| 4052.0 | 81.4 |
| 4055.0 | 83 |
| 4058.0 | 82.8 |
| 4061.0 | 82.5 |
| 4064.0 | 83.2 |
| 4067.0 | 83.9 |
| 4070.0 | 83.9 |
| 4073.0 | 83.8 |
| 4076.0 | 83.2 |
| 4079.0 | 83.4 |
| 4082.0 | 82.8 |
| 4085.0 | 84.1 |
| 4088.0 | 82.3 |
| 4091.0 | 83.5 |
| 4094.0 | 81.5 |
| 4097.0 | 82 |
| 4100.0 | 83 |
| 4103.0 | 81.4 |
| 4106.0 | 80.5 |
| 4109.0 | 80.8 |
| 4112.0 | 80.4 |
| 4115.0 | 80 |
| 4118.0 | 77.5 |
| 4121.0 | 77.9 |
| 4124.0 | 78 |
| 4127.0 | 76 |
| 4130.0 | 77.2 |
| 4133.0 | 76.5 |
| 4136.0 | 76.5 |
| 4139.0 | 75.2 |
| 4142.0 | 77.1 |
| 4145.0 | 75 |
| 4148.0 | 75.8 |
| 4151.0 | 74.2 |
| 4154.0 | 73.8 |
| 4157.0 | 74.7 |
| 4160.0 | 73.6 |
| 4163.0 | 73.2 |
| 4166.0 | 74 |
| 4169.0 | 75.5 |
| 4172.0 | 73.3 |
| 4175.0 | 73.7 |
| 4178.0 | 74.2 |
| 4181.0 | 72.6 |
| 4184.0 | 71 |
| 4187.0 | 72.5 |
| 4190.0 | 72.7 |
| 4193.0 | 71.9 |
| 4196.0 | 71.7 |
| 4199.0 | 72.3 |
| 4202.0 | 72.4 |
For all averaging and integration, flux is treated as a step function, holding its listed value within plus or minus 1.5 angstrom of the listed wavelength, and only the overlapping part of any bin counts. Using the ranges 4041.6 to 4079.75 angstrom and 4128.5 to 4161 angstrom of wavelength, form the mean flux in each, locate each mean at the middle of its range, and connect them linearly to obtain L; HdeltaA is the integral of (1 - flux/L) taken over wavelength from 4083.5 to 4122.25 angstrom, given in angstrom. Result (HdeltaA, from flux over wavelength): -1.0 angstrom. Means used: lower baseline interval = 82.6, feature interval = 81.2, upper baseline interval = 75.4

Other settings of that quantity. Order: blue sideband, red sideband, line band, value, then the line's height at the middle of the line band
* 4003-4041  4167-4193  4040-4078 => -1.32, 79.7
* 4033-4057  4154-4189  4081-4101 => -1.16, 78.2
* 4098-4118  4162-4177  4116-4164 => 0.87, 77.2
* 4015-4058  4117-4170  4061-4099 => -1.91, 79.1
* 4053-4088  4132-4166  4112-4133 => -0.02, 77.8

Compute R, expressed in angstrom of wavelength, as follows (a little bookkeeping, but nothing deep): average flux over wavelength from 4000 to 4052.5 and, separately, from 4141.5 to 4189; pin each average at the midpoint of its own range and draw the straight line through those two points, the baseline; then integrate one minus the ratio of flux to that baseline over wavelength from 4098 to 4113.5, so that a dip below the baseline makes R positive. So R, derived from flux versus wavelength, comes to -0.8 angstrom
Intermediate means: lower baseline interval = 81.7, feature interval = 81.2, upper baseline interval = 73.9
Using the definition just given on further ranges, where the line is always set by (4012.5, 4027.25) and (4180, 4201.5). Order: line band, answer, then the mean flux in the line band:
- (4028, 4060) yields 0.01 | 81.1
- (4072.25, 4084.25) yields -0.65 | 83.3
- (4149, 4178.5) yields -0.11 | 74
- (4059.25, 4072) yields -0.57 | 83.4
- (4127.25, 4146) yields -0.20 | 76.3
